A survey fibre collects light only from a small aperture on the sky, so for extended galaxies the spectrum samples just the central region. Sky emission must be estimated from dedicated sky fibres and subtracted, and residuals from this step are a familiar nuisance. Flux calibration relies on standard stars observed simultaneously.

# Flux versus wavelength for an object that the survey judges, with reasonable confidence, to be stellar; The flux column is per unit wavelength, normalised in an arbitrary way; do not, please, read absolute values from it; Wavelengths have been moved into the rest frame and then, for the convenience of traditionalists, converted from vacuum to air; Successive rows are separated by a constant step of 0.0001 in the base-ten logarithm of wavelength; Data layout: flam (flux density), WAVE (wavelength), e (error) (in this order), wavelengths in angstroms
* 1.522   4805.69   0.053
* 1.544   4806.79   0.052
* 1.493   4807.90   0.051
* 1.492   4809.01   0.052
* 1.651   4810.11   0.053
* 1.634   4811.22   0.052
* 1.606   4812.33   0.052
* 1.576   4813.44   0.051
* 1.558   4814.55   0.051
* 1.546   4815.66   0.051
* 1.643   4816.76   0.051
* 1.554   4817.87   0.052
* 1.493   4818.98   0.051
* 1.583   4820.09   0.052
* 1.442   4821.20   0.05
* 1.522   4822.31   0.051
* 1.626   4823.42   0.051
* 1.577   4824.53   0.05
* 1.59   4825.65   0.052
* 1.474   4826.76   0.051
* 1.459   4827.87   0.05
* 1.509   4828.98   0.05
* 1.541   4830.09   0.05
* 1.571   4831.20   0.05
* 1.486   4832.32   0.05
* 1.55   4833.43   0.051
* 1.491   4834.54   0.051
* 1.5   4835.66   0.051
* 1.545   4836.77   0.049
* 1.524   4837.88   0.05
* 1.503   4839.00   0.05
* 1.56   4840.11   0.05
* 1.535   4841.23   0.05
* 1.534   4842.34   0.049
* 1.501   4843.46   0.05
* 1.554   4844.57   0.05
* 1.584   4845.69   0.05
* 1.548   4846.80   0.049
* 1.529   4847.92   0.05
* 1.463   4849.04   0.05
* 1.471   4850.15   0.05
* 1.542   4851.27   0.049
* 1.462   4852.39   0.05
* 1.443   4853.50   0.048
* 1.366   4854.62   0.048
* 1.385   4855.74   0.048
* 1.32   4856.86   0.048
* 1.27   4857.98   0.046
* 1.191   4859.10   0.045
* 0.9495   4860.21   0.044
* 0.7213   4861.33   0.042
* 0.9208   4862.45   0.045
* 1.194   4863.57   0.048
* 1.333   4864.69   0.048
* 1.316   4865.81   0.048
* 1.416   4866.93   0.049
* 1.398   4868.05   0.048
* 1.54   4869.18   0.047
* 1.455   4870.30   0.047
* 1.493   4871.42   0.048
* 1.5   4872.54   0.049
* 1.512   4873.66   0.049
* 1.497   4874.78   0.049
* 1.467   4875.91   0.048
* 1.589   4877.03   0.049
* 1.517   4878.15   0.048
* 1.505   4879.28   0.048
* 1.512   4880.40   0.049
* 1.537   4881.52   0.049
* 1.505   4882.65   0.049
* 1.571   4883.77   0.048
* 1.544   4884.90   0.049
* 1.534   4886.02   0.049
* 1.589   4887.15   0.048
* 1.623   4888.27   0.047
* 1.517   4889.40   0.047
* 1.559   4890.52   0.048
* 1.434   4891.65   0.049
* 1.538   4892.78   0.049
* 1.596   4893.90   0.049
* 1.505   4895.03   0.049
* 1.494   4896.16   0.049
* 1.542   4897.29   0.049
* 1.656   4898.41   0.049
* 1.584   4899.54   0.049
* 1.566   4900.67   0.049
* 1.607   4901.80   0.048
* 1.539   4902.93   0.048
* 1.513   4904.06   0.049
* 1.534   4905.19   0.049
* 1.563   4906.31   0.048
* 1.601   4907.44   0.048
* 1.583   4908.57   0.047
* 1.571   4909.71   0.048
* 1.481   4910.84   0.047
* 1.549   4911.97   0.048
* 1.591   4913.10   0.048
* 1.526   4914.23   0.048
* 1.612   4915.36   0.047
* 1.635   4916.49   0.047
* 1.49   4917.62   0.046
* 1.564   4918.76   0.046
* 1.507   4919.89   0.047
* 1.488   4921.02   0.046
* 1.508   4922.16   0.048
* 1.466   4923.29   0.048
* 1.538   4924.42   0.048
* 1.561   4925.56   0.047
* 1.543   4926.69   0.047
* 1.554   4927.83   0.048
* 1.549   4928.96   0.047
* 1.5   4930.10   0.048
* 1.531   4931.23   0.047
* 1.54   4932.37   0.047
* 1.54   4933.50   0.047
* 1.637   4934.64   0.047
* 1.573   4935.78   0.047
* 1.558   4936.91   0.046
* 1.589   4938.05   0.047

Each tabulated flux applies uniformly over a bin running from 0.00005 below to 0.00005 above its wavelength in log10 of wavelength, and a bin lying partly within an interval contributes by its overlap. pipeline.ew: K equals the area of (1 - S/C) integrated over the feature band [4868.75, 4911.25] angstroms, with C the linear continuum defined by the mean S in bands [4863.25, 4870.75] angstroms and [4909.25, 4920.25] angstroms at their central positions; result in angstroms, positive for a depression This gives -2.2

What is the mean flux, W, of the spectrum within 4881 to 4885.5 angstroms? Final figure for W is 1.54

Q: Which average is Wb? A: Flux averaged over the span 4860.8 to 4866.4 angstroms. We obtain 1.1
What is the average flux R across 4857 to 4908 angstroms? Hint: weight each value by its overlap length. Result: 1.46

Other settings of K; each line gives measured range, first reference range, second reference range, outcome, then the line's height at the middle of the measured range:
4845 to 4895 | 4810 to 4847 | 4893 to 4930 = 3.7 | 1.55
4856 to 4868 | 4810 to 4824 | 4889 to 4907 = 2.9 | 1.56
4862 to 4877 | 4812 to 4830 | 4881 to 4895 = 1.4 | 1.54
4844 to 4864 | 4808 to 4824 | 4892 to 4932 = 2.9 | 1.56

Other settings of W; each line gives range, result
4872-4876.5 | 1.49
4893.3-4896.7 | 1.53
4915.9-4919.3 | 1.56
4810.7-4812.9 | 1.62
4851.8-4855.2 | 1.42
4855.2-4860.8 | 1.22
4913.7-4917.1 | 1.59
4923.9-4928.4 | 1.55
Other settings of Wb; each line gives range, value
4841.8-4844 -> 1.51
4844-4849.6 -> 1.54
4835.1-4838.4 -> 1.52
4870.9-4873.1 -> 1.5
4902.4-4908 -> 1.55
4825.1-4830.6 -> 1.52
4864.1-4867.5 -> 1.35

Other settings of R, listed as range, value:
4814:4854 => 1.53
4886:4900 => 1.55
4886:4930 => 1.55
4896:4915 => 1.56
